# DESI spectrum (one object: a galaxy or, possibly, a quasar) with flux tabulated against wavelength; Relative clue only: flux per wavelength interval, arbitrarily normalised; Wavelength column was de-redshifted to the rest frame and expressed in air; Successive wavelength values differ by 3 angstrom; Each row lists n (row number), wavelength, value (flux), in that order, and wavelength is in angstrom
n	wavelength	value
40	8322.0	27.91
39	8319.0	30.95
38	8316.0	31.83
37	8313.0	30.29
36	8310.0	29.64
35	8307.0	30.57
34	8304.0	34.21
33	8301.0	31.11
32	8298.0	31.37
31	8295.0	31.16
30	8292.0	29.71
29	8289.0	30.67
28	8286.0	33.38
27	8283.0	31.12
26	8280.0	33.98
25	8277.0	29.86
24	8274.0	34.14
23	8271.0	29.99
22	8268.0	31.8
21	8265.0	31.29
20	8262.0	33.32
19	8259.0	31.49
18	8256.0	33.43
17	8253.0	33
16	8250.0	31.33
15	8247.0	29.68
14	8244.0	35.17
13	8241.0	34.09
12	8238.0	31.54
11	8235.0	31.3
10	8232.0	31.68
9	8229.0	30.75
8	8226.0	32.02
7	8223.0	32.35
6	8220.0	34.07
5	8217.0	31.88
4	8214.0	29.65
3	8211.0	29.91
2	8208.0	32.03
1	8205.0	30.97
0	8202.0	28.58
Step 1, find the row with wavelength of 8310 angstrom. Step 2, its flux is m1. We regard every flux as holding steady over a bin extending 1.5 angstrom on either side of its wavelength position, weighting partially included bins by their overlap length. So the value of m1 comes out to 29.64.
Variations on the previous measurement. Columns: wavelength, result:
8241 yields 34.09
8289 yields 30.67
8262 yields 33.32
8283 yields 31.12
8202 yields 28.58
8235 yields 31.3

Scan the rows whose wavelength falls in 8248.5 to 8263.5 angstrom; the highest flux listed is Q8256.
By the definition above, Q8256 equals 33.43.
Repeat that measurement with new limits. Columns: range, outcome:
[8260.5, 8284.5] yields 34.14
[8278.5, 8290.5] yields 33.98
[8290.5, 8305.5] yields 34.21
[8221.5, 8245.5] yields 35.17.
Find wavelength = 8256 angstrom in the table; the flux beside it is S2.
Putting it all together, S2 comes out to 33.43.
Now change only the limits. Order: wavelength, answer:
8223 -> 32.35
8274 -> 34.14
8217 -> 31.88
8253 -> 33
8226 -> 32.02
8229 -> 30.75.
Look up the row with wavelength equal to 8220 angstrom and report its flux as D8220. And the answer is 34.07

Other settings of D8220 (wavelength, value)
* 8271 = 29.99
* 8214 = 29.65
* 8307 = 30.57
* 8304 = 34.21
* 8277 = 29.86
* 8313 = 30.29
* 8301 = 31.11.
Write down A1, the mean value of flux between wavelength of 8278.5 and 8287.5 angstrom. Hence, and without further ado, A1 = 32.8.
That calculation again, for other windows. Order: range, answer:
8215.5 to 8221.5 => 33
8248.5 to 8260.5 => 32.3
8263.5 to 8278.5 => 31.4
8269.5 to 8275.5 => 32.1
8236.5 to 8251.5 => 32.4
